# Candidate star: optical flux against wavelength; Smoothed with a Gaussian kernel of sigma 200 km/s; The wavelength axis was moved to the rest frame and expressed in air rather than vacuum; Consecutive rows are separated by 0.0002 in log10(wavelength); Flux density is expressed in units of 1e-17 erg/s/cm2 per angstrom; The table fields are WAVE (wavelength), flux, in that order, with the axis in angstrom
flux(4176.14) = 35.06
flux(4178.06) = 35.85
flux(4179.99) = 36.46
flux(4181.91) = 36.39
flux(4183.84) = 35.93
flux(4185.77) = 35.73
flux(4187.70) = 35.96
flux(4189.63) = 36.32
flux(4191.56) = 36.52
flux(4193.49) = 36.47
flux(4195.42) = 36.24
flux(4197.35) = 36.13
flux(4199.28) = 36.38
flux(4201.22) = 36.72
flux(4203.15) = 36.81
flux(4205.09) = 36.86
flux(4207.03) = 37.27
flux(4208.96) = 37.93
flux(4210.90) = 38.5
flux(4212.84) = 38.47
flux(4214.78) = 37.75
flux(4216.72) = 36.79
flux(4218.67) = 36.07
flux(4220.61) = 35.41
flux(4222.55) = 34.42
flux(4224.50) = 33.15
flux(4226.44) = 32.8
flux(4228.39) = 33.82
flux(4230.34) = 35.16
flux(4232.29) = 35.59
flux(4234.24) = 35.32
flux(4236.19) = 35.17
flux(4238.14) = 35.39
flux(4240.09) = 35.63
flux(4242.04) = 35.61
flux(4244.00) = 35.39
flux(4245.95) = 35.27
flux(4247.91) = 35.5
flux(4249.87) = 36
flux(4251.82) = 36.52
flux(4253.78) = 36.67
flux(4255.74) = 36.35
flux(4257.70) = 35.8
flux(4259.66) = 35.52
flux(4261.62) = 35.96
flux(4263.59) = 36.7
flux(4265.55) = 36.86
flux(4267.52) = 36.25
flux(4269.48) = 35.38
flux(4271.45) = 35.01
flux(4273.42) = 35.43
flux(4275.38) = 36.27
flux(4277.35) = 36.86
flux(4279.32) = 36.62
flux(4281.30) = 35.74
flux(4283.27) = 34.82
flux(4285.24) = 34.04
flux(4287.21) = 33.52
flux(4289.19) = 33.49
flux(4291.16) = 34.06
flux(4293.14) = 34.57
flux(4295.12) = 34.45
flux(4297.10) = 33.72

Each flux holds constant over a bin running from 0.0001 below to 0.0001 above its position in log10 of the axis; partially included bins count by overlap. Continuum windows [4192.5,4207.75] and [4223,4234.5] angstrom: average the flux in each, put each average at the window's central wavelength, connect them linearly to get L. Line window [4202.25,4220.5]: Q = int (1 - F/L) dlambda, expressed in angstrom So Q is -0.83 angstrom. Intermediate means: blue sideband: 36.6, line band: 37.3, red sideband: 34.2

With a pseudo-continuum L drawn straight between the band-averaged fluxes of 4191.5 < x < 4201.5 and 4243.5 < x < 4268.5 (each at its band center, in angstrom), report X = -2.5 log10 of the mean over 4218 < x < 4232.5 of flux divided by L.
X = 0.05 mag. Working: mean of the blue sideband 36.4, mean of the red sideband 36.1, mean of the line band 34.5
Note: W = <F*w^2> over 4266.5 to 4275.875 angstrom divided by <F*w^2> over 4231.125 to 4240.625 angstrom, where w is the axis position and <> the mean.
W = 1.02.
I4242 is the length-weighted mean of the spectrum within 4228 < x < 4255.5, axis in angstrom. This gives 35.6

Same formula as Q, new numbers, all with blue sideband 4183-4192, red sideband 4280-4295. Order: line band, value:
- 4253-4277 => -0.9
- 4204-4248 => -0.5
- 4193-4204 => -0.2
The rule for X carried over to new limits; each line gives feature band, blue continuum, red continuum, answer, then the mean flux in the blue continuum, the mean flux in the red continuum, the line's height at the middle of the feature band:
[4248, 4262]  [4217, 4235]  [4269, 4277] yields -0.025 mag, 34.7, 35.6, 35.3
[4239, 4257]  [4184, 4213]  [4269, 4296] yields -0.005 mag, 36.8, 35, 35.7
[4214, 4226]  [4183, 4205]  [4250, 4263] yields 0.024 mag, 36.3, 36.2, 36.2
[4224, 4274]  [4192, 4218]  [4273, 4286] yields 0.024 mag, 37.1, 35.7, 36.3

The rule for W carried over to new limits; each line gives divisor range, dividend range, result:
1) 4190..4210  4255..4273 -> 1.01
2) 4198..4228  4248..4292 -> 1.01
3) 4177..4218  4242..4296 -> 1.00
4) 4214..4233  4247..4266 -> 1.05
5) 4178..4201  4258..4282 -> 1.03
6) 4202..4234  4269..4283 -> 1.02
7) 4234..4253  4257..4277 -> 1.02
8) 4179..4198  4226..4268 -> 1.01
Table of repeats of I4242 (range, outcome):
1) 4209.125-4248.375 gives 35.6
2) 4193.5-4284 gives 36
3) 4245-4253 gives 35.8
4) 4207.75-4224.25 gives 36.8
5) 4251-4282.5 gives 36.1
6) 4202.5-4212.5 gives 37.6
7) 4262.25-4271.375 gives 36.1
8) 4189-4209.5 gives 36.7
